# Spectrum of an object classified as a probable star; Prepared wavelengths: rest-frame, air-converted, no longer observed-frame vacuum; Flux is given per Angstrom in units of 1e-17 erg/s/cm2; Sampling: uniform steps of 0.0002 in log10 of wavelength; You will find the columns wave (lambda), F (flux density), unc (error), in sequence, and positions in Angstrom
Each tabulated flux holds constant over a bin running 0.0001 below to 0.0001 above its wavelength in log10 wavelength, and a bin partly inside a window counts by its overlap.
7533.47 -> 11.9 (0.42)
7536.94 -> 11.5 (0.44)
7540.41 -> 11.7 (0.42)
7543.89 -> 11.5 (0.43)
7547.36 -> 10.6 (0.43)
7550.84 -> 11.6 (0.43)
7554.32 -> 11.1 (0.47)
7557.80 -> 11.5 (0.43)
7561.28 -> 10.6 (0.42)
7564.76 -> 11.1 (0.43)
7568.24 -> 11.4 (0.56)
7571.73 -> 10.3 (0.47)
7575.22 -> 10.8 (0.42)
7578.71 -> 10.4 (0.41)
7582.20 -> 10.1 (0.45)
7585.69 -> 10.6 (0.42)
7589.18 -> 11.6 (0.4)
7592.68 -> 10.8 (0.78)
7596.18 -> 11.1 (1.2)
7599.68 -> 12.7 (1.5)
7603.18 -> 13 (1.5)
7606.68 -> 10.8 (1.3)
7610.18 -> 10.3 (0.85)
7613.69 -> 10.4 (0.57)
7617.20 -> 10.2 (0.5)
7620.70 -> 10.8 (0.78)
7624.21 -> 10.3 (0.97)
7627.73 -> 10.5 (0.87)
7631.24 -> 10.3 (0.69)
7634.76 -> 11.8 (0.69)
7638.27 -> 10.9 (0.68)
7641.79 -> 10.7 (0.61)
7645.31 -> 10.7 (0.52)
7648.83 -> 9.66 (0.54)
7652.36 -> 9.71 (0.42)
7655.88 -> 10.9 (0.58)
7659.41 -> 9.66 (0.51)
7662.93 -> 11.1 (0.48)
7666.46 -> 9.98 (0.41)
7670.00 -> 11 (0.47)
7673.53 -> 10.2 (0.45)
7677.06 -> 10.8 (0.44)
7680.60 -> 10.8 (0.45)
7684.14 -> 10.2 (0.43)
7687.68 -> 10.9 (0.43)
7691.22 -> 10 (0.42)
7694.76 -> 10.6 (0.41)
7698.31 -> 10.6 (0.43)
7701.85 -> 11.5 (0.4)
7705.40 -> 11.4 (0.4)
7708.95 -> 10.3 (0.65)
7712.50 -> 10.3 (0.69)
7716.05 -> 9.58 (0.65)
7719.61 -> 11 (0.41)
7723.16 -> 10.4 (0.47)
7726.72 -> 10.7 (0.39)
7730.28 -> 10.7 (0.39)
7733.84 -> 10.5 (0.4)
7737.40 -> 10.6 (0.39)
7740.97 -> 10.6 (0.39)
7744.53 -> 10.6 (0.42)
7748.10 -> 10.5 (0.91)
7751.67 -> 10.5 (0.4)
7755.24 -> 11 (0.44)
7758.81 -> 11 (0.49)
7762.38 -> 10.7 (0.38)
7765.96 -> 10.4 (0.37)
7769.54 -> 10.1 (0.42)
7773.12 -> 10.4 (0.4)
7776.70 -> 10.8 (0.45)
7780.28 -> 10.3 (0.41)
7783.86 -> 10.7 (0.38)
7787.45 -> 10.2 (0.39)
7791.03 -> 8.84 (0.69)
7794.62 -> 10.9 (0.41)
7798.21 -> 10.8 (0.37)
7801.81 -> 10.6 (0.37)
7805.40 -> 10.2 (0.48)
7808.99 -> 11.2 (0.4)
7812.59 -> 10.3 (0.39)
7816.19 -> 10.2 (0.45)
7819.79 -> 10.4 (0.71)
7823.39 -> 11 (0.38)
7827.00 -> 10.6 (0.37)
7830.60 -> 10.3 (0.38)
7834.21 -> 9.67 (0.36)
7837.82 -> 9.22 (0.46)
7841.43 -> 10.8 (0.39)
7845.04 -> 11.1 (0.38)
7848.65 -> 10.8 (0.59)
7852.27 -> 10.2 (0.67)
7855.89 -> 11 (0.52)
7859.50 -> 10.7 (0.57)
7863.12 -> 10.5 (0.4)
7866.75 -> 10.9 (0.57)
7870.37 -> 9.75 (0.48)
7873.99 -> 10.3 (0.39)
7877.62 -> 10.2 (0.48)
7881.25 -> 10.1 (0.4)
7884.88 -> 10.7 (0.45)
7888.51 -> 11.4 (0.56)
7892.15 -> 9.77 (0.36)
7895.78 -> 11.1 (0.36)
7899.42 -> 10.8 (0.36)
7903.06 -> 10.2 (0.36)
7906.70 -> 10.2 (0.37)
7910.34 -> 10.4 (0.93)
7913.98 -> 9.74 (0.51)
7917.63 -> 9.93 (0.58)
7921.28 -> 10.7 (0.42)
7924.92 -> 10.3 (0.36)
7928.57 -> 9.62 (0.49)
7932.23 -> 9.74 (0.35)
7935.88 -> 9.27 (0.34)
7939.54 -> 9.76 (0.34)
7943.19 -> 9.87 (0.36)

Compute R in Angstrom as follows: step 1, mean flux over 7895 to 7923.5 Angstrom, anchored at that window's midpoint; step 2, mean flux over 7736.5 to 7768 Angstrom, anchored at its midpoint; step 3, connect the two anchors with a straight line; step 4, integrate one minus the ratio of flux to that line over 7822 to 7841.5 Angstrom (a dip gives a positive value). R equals 0.6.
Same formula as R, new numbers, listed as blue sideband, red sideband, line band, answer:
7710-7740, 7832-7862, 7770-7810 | 0.1 Angstrom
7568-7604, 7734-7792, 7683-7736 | 0.4 Angstrom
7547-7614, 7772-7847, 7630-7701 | 1.8 Angstrom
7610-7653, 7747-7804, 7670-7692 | -0.1 Angstrom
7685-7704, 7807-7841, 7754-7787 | -0.3 Angstrom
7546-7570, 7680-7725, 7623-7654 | 0.9 Angstrom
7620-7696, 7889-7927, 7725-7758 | -0.6 Angstrom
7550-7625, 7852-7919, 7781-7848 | 1.0 Angstrom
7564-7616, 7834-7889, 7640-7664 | 1.2 Angstrom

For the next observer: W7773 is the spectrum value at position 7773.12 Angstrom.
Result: 10.4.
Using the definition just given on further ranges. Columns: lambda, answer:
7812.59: 10.3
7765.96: 10.4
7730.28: 10.7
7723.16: 10.4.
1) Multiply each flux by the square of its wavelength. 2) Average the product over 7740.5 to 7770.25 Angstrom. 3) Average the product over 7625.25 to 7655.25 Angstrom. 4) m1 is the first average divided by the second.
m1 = 1.04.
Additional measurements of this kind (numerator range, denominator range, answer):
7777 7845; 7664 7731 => 1.01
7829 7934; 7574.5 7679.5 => 1.03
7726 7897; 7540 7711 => 1.02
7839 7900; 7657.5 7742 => 1.05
